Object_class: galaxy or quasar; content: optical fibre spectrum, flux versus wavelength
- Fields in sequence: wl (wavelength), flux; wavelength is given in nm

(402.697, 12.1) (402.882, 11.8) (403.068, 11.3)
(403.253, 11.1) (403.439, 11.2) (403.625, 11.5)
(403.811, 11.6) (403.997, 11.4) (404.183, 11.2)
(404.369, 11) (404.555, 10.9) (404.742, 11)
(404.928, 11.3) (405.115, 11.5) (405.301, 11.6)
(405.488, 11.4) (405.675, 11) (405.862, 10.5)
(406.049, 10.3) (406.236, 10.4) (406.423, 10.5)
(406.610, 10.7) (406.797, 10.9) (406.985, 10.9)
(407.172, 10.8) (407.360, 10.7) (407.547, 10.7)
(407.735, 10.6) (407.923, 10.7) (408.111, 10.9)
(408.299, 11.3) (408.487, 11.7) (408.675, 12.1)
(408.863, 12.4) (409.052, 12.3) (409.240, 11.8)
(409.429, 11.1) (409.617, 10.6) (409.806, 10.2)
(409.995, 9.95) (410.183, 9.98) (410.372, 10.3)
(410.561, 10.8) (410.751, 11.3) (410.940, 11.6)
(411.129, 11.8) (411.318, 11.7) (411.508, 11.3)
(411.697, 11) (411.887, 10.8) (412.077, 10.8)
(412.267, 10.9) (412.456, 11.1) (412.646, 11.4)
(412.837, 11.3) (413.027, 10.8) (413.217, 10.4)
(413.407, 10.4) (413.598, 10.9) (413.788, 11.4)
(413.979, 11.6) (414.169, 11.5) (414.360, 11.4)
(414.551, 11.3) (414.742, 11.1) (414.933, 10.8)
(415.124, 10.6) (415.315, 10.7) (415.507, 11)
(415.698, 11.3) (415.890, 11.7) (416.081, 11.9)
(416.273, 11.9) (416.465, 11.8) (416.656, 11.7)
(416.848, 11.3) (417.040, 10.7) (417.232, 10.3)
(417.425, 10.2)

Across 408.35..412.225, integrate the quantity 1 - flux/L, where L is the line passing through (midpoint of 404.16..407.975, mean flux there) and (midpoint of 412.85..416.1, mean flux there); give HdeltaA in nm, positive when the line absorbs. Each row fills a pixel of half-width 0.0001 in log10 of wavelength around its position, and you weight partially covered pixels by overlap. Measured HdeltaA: -0.07 nm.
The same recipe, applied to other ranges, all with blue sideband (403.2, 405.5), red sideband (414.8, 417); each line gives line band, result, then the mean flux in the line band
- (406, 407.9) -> 0.106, 10.7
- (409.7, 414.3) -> 0.136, 11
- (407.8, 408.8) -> -0.005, 11.4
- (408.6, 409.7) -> -0.041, 11.7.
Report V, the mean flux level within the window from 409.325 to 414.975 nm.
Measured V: 11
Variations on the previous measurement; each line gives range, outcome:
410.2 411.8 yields 11.2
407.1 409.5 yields 11.3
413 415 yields 11.1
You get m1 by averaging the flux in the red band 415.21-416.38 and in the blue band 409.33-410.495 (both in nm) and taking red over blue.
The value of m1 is 1.10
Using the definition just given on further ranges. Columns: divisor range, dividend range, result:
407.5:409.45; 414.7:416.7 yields 0.99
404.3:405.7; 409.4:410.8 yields 0.93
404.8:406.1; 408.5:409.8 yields 1.05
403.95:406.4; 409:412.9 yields 1.00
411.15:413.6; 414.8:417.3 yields 1.02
